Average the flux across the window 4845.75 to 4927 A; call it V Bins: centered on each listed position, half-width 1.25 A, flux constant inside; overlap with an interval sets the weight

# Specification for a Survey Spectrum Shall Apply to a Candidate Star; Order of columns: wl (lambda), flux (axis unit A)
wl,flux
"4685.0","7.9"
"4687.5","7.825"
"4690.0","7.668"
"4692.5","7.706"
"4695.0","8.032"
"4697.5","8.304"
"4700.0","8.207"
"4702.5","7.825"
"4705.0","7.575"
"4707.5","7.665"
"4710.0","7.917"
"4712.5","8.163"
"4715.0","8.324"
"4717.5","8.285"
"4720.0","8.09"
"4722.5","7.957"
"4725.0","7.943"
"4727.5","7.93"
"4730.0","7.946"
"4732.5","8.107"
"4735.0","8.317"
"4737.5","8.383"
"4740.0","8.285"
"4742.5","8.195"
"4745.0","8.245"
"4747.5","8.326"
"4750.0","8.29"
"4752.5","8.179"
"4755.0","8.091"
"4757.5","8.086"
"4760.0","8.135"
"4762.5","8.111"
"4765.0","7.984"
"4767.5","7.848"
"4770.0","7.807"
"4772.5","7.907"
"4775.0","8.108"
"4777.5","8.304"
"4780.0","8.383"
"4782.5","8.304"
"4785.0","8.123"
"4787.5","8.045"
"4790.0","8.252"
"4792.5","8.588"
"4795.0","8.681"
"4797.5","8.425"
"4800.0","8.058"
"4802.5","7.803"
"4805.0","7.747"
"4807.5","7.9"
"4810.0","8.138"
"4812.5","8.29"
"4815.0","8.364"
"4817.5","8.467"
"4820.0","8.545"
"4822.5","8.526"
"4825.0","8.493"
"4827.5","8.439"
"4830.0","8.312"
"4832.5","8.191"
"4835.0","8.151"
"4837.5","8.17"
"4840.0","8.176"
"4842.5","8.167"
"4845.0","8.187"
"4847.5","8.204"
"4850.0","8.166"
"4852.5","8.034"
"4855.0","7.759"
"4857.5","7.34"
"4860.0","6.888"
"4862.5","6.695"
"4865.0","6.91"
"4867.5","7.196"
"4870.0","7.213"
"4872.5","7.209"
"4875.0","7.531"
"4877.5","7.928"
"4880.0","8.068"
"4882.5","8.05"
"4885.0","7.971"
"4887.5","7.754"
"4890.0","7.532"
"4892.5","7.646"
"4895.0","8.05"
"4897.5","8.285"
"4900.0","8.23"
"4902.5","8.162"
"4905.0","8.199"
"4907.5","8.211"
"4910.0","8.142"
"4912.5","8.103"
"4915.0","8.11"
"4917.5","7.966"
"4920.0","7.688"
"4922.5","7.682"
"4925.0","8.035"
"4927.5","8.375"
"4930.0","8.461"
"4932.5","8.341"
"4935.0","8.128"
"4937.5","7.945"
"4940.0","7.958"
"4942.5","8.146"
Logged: 7.79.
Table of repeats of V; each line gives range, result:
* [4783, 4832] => 8.27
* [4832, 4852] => 8.17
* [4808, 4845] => 8.3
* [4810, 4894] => 7.9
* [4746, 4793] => 8.14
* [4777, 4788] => 8.24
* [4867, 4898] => 7.72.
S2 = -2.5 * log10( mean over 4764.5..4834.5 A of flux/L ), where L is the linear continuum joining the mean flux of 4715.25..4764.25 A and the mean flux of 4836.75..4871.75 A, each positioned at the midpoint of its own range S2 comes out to -0.045 mag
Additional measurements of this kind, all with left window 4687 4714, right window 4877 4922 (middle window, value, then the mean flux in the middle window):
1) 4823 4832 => -0.058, 8.41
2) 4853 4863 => 0.101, 7.27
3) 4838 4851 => -0.028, 8.18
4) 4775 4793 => -0.042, 8.26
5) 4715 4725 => -0.027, 8.12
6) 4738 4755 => -0.043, 8.25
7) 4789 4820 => -0.038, 8.24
